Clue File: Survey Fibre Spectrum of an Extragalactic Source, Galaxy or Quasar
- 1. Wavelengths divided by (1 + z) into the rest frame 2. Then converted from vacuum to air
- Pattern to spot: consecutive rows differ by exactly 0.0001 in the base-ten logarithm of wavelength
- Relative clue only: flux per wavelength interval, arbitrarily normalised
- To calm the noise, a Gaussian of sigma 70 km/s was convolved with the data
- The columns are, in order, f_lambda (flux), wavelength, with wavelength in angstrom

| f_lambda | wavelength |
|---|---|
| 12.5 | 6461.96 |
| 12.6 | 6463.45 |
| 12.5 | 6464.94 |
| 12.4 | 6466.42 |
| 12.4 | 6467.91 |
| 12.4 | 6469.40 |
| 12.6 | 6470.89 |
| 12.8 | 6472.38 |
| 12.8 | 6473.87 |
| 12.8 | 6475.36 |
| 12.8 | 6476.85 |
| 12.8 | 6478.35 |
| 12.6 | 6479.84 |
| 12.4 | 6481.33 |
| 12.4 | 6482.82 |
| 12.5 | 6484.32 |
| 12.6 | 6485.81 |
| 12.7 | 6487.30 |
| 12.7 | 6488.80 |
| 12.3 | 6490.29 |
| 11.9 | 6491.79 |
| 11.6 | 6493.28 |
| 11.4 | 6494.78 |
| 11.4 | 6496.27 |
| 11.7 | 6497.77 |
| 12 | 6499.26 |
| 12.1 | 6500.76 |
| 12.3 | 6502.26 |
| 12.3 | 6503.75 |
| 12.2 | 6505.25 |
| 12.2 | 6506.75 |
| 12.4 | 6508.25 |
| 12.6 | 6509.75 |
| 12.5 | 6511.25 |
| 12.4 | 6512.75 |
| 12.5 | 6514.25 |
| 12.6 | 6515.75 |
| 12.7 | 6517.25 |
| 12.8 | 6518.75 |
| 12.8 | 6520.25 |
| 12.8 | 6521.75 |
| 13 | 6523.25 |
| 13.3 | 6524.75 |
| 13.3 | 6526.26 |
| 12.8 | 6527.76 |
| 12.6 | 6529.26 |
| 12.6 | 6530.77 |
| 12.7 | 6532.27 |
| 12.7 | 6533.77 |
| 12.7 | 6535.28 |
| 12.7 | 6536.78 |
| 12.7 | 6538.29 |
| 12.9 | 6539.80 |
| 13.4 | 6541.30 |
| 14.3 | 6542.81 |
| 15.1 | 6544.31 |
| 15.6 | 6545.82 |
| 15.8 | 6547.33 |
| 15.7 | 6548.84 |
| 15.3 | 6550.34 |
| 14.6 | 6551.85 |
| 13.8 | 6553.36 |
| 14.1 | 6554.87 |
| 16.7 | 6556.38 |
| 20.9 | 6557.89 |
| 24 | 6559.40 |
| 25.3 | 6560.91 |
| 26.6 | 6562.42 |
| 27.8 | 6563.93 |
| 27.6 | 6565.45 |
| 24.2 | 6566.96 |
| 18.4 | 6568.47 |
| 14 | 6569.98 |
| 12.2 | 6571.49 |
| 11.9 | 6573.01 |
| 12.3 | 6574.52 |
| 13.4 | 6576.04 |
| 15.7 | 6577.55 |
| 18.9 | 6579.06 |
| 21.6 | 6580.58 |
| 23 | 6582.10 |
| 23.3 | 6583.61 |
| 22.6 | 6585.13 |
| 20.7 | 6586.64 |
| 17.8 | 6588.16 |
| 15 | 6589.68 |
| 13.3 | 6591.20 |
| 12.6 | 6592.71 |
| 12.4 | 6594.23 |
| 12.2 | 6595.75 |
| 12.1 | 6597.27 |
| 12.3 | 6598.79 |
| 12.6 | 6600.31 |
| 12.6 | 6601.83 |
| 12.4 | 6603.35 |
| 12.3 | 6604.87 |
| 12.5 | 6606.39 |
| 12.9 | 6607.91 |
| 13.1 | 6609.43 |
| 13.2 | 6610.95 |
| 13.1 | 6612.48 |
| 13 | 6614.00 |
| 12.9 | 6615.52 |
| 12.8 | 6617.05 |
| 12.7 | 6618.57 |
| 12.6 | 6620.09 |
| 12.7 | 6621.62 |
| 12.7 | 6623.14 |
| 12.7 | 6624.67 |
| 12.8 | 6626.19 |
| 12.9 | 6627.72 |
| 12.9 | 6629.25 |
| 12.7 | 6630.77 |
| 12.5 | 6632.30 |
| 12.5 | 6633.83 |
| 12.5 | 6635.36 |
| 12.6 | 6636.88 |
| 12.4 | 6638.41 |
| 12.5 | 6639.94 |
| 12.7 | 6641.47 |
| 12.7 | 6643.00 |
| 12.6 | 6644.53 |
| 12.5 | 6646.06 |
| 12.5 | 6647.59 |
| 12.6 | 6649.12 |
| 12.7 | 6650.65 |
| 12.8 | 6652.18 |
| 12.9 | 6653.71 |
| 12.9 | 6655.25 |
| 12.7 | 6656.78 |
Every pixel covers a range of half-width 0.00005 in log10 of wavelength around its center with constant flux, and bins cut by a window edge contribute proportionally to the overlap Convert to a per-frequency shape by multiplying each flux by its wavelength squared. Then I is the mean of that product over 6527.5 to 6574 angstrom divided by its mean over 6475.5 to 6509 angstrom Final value 1.4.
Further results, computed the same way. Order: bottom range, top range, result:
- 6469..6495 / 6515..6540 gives 1.04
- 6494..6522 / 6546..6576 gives 1.51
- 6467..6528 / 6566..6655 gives 1.17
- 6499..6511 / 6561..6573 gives 1.75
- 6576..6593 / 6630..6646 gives 0.69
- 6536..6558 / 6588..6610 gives 0.89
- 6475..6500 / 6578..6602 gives 1.39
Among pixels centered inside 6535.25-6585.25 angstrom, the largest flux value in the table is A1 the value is 27.8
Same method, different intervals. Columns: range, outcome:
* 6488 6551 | 15.8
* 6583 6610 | 23.3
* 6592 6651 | 13.2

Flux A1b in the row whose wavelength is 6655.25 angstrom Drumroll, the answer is 12.9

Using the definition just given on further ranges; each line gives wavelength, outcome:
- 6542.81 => 14.3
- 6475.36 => 12.8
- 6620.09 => 12.6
